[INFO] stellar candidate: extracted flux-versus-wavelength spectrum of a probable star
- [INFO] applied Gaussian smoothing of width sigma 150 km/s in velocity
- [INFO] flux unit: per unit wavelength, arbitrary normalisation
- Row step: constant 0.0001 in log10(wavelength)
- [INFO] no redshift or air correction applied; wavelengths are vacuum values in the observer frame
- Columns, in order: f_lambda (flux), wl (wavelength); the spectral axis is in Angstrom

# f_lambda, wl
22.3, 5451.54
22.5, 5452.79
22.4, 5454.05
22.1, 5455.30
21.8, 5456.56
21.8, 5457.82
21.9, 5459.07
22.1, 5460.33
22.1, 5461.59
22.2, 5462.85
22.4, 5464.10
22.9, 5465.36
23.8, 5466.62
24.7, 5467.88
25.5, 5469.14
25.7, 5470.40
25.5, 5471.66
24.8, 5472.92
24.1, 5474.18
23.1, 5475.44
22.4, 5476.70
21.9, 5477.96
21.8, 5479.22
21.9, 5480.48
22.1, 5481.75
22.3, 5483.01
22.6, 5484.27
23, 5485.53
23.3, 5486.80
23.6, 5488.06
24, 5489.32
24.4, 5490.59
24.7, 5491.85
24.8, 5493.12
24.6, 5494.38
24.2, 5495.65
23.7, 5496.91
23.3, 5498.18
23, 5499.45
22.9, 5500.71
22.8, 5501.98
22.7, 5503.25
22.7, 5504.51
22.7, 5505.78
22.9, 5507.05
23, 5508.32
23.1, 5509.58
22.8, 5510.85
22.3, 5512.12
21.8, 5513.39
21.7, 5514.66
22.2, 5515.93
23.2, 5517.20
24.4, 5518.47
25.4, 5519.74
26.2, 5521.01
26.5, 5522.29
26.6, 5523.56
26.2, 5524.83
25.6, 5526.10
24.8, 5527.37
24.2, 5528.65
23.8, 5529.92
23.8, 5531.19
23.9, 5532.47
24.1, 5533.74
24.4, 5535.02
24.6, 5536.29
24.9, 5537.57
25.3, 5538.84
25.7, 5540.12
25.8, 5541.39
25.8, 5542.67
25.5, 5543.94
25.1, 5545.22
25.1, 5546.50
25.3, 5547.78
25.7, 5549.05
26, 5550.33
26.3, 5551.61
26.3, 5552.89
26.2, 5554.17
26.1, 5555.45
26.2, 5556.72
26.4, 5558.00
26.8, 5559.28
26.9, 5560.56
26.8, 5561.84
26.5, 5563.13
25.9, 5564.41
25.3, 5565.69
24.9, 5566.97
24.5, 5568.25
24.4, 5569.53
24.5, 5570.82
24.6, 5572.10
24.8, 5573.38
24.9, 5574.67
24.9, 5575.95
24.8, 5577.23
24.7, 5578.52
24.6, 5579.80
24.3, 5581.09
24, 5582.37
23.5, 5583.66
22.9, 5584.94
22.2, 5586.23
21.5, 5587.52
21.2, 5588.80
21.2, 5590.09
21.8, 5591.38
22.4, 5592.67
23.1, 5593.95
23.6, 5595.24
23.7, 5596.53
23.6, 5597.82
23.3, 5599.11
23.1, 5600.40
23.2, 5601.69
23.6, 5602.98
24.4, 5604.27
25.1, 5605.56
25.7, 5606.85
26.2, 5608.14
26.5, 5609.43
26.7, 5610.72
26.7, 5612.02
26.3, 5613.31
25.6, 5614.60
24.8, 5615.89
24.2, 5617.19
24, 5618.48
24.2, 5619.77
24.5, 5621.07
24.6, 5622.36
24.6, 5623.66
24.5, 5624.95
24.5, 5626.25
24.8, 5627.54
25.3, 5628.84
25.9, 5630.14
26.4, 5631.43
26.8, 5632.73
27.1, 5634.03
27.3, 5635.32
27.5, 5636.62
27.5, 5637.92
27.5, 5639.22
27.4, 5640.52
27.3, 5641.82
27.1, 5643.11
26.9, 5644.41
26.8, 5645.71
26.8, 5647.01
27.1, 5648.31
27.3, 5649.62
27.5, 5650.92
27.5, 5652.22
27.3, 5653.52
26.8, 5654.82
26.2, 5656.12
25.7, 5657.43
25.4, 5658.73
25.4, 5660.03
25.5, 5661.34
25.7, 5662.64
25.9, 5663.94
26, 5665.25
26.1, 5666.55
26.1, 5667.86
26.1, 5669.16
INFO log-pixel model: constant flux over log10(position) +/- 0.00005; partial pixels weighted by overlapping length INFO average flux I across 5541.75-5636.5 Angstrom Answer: 24.9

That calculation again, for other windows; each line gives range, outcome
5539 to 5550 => 25.5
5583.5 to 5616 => 23.9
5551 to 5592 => 24.7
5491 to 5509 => 23.4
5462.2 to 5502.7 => 23.5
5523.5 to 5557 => 25.3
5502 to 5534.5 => 23.8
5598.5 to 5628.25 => 24.8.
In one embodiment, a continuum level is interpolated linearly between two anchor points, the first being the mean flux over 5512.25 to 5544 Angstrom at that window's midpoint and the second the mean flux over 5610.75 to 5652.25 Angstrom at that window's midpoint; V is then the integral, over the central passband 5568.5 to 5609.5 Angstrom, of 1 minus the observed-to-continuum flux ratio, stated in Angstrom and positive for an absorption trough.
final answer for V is 2.74 Angstrom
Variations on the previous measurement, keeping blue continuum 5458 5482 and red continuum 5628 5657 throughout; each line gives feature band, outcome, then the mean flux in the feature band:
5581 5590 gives 1.1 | 22.6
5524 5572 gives -1.0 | 25.4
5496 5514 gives 0.8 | 22.9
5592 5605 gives 1.3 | 23.4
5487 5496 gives -0.2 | 24.3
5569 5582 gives 0.4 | 24.6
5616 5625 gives 0.7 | 24.4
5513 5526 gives -0.1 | 24.5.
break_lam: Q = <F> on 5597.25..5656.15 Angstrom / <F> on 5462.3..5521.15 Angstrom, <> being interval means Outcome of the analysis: 1.1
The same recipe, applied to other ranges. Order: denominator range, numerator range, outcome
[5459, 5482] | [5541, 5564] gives 1.12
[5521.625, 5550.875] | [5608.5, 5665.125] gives 1.04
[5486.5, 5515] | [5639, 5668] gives 1.14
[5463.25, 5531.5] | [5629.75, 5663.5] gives 1.13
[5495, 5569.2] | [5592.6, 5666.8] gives 1.04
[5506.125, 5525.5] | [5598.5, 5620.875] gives 1.04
